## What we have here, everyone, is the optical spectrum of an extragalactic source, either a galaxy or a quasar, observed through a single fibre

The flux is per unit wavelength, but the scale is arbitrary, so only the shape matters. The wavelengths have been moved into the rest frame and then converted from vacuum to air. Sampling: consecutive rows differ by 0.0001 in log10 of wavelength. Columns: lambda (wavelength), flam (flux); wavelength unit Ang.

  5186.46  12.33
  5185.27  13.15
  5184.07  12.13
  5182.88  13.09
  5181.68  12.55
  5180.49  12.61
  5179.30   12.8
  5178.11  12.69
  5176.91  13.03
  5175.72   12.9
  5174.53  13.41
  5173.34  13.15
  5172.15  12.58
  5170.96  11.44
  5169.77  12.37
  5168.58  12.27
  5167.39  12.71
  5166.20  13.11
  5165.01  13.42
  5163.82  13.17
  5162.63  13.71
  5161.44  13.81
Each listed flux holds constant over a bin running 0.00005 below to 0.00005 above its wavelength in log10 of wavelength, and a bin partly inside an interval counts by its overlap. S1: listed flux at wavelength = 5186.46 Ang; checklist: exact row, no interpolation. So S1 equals 12.33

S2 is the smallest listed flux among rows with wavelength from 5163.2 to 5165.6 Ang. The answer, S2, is 13.17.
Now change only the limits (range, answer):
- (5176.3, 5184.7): 12.13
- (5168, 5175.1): 11.44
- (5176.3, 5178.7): 12.69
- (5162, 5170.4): 12.27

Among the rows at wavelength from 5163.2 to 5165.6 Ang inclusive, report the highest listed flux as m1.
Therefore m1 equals 13.42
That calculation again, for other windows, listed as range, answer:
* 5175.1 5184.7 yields 13.09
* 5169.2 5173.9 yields 13.15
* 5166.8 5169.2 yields 12.71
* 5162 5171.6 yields 13.71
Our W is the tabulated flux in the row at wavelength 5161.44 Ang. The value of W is 13.81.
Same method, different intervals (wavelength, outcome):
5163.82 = 13.17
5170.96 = 11.44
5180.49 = 12.61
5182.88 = 13.09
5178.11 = 12.69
